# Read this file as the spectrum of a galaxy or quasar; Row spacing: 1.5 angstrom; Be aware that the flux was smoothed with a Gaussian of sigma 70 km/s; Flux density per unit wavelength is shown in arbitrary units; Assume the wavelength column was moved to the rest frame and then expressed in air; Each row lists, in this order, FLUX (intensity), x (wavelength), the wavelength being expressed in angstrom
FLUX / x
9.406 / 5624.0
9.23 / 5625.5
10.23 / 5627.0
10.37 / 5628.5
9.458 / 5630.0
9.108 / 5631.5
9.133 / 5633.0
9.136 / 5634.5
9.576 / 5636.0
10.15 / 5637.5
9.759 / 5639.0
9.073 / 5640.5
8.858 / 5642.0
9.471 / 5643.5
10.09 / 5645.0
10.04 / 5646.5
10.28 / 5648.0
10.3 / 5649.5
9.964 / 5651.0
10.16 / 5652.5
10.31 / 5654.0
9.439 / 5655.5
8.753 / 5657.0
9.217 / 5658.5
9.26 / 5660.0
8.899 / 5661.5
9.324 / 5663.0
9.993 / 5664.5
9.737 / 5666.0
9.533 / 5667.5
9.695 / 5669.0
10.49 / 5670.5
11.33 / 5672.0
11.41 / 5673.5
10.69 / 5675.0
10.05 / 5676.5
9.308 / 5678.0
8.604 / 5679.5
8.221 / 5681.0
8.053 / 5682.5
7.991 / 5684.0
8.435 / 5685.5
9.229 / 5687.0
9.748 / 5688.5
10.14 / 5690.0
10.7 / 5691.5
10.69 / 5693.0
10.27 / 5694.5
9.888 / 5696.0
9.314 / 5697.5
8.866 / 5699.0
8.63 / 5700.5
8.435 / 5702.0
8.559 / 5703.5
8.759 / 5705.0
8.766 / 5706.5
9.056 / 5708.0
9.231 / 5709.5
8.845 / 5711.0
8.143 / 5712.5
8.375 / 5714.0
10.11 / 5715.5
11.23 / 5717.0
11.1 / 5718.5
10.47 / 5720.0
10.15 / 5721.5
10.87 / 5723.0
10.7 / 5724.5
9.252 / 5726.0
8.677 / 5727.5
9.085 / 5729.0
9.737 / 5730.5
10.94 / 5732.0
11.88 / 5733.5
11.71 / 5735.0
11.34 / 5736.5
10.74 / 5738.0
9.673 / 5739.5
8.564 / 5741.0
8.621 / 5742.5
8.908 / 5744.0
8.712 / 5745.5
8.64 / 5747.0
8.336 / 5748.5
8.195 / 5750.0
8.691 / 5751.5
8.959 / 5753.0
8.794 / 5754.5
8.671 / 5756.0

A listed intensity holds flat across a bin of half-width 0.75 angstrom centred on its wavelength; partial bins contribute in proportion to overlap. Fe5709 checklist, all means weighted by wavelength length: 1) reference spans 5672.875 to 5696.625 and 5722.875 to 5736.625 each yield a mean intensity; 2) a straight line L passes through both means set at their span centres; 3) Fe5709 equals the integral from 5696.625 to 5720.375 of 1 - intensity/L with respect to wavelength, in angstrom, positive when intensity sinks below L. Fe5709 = 1.82 angstrom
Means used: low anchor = 9.58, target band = 9.23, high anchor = 10.4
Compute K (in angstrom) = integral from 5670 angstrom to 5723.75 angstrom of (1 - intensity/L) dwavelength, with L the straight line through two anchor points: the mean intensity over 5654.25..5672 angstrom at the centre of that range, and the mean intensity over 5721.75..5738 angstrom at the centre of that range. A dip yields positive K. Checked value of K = 2.42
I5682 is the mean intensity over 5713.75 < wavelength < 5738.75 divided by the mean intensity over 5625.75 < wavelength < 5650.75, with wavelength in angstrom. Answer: 1.08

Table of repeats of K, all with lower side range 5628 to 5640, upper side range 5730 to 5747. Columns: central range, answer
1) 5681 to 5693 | 0.70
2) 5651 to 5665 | 0.24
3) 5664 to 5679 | -0.74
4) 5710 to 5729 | 0.28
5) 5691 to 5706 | 0.70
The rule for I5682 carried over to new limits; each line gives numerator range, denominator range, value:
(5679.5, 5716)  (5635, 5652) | 0.93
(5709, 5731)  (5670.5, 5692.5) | 1.01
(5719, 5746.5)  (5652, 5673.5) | 1.02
